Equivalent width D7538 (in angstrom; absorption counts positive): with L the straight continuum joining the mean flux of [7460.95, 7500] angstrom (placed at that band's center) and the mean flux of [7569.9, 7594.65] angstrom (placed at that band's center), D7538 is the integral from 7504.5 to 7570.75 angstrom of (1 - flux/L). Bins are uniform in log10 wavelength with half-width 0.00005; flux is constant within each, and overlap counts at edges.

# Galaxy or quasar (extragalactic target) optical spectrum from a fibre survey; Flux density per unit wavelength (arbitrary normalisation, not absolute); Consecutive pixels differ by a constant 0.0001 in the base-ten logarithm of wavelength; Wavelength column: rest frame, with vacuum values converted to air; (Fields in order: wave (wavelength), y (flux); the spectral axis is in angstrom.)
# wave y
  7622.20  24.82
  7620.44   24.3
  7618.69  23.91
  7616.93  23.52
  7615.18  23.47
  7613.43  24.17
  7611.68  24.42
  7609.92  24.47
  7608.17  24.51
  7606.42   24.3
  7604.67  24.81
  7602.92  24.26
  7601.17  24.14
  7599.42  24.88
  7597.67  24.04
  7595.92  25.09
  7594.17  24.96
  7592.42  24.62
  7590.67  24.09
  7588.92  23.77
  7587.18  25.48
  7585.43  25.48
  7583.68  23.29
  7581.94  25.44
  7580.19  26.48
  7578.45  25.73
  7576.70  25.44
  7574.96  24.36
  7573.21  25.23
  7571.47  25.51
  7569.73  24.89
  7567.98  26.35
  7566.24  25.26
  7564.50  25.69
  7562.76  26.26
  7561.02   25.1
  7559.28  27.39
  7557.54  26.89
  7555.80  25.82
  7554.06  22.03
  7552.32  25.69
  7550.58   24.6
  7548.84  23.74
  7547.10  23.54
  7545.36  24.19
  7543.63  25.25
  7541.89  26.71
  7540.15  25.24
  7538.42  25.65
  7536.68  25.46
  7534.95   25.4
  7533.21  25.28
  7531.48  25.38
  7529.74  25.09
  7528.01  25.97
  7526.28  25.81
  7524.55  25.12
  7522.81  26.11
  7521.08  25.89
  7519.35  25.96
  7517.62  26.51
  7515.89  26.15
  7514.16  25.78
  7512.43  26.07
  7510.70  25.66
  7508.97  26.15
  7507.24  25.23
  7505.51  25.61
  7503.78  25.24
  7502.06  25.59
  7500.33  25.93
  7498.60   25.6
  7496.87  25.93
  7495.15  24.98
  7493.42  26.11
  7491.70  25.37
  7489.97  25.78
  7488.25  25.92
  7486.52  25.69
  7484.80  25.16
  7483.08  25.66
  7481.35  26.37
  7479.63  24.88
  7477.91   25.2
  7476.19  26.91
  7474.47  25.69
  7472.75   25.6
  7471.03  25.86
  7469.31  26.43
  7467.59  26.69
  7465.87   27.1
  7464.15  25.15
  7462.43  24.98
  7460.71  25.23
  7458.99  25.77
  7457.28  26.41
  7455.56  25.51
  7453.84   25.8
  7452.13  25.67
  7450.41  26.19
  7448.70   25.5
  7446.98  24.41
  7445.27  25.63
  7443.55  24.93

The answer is -0.44 angstrom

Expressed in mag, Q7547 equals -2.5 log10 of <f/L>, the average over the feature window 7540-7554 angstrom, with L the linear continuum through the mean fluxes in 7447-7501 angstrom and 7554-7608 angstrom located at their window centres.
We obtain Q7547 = 0.03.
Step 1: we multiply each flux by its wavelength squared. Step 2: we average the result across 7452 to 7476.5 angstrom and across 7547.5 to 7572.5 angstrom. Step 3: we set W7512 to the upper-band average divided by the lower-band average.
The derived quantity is 1.00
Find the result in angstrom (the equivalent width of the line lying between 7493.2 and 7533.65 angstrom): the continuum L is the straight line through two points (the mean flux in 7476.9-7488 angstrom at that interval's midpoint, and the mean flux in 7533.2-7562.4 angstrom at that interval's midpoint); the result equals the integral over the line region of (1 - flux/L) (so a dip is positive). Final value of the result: -0.5 angstrom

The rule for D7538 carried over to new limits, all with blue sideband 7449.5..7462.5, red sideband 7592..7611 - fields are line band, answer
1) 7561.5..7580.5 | -0.6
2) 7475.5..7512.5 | -0.3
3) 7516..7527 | -0.3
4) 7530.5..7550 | 0.0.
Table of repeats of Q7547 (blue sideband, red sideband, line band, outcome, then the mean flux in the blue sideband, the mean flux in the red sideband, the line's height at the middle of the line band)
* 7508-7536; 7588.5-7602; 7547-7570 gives -0.008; 25.8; 24.5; 25.1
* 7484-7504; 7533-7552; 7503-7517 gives -0.014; 25.6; 25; 25.4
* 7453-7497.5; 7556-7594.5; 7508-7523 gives -0.018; 25.8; 25.4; 25.6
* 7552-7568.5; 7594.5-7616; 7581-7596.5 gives 0.008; 25.6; 24.4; 24.9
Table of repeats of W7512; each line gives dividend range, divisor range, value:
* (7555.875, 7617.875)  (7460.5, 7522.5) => 0.99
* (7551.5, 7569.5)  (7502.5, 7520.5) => 1.00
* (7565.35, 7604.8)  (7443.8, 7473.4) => 1.00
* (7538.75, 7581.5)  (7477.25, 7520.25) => 1.00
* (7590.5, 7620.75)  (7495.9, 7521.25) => 0.97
